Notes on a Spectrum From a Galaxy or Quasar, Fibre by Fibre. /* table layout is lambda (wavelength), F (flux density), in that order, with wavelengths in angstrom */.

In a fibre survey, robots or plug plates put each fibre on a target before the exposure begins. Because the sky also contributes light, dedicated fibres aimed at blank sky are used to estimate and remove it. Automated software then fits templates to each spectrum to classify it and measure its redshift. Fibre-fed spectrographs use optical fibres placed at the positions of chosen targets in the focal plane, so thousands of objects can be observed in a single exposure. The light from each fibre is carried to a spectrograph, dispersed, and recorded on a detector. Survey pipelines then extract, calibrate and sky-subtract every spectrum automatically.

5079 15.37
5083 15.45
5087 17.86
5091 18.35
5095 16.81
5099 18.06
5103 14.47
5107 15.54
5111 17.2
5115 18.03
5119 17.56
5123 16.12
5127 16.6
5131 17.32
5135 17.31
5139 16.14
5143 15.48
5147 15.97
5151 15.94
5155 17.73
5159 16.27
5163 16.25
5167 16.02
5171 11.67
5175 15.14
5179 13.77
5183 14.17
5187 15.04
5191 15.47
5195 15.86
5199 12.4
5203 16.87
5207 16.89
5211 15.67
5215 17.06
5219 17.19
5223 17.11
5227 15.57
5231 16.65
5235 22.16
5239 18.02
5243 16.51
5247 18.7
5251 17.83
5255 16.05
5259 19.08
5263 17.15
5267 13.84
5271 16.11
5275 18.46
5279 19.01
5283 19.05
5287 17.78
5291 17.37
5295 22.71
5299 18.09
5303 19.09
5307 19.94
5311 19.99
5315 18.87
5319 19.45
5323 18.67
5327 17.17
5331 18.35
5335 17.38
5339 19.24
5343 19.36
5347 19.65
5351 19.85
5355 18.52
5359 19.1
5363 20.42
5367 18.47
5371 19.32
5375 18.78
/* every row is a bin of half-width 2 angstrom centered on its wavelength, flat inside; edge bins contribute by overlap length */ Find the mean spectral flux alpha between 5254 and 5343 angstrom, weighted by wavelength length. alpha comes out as 18.4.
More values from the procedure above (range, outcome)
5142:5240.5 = 16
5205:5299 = 17.7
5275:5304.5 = 19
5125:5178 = 15.9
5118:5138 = 16.9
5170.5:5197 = 14.6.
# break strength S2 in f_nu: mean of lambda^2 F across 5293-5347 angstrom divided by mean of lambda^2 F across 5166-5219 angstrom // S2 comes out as 1.3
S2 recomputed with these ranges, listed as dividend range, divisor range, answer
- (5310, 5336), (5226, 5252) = 1.06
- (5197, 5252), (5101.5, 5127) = 1.08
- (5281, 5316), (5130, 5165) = 1.24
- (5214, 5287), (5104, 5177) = 1.13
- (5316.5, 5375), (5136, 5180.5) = 1.31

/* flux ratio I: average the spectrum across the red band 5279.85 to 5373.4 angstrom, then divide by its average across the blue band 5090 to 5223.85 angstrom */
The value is 1.2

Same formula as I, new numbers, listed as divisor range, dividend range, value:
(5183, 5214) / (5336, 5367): 1.25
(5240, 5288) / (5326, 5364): 1.08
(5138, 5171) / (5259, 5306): 1.14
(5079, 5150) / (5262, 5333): 1.10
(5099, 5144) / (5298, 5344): 1.13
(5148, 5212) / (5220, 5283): 1.14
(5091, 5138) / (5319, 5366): 1.12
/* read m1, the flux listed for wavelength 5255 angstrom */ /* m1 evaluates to 16.05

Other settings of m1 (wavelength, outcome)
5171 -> 11.67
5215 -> 17.06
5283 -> 19.05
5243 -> 16.51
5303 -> 19.09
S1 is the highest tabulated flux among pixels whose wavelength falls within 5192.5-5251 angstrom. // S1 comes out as 22.16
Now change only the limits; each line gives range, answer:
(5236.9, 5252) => 18.7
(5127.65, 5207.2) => 17.73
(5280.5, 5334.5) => 22.71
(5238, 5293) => 19.08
